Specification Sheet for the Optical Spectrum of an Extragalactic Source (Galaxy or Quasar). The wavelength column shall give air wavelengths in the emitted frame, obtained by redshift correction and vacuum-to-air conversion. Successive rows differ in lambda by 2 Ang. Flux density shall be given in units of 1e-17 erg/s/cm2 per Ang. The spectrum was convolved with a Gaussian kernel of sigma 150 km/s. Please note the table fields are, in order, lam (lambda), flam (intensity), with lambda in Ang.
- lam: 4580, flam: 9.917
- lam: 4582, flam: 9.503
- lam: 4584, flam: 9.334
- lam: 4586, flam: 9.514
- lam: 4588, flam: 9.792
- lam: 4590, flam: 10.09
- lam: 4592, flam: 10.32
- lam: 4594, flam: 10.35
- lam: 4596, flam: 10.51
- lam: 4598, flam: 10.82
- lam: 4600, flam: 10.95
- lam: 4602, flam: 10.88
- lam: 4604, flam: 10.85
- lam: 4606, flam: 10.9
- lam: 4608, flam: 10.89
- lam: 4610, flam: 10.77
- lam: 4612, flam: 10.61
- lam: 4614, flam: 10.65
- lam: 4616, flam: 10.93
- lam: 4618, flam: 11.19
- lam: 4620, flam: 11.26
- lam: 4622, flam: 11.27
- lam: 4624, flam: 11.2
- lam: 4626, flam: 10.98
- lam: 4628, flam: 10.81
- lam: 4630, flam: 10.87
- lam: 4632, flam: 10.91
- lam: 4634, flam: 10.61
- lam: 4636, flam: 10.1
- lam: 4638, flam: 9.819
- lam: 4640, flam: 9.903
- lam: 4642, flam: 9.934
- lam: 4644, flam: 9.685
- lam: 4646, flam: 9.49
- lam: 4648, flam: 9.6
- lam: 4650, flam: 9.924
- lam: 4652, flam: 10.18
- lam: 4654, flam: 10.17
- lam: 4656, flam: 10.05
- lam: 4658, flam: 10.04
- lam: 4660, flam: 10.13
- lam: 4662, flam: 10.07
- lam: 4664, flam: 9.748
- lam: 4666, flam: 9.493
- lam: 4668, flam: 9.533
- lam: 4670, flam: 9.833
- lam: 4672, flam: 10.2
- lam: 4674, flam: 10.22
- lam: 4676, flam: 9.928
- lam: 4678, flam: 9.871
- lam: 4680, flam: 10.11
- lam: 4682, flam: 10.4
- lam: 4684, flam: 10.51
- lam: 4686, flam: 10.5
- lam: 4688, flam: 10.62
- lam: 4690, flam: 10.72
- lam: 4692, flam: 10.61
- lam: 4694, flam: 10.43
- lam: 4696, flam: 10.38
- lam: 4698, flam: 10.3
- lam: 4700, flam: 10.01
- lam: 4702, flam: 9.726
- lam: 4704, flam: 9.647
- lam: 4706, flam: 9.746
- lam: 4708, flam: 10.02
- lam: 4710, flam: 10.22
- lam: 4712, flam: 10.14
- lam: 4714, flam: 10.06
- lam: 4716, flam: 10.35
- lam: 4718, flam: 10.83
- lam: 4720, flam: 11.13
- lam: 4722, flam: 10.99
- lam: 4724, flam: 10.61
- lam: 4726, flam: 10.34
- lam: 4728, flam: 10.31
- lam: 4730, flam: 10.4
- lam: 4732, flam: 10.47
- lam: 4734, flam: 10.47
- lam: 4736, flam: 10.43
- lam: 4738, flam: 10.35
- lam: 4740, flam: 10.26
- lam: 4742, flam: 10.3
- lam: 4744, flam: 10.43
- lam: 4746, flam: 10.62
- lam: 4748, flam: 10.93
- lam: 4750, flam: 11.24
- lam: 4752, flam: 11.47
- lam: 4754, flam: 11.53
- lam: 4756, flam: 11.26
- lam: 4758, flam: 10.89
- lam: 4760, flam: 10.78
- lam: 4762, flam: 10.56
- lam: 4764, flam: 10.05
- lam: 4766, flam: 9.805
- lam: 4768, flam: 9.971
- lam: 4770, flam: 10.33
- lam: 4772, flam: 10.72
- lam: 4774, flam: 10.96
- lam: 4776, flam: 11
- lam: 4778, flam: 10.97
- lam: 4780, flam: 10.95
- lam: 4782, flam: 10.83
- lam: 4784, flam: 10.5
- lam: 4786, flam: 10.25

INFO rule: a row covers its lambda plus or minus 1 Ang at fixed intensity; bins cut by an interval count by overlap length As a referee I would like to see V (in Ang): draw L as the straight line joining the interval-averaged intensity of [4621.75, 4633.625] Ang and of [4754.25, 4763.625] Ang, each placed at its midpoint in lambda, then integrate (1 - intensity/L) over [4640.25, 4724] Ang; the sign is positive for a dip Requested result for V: 6.0 Ang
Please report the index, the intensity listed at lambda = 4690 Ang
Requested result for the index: 10.72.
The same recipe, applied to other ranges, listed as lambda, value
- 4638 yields 9.819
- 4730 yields 10.4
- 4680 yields 10.11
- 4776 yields 11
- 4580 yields 9.917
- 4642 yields 9.934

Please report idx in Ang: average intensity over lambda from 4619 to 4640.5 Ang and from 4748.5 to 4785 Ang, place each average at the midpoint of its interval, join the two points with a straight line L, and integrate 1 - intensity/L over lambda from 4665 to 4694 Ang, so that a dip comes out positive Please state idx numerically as 1.48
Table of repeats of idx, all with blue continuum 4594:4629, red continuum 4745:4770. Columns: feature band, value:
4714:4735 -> 0.4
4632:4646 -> 1.1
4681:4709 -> 1.4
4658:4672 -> 1.3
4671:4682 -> 0.7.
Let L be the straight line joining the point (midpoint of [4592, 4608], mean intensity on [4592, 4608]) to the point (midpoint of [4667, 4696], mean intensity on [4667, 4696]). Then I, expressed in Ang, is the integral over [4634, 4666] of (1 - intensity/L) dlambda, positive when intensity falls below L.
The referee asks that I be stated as 1.56 Ang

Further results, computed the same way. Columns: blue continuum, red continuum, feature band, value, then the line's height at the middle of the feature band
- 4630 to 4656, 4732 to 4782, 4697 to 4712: 0.62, 10.4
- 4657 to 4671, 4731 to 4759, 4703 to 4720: 0.32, 10.4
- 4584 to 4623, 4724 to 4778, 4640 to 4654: 1.04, 10.6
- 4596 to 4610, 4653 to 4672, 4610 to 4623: -0.41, 10.6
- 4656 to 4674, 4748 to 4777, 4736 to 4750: 0.08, 10.6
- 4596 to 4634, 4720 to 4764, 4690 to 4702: 0.50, 10.8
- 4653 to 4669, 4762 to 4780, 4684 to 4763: -2.06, 10.2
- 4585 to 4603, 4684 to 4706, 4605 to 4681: 0.06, 10.3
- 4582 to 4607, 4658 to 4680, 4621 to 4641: -1.03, 10.1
